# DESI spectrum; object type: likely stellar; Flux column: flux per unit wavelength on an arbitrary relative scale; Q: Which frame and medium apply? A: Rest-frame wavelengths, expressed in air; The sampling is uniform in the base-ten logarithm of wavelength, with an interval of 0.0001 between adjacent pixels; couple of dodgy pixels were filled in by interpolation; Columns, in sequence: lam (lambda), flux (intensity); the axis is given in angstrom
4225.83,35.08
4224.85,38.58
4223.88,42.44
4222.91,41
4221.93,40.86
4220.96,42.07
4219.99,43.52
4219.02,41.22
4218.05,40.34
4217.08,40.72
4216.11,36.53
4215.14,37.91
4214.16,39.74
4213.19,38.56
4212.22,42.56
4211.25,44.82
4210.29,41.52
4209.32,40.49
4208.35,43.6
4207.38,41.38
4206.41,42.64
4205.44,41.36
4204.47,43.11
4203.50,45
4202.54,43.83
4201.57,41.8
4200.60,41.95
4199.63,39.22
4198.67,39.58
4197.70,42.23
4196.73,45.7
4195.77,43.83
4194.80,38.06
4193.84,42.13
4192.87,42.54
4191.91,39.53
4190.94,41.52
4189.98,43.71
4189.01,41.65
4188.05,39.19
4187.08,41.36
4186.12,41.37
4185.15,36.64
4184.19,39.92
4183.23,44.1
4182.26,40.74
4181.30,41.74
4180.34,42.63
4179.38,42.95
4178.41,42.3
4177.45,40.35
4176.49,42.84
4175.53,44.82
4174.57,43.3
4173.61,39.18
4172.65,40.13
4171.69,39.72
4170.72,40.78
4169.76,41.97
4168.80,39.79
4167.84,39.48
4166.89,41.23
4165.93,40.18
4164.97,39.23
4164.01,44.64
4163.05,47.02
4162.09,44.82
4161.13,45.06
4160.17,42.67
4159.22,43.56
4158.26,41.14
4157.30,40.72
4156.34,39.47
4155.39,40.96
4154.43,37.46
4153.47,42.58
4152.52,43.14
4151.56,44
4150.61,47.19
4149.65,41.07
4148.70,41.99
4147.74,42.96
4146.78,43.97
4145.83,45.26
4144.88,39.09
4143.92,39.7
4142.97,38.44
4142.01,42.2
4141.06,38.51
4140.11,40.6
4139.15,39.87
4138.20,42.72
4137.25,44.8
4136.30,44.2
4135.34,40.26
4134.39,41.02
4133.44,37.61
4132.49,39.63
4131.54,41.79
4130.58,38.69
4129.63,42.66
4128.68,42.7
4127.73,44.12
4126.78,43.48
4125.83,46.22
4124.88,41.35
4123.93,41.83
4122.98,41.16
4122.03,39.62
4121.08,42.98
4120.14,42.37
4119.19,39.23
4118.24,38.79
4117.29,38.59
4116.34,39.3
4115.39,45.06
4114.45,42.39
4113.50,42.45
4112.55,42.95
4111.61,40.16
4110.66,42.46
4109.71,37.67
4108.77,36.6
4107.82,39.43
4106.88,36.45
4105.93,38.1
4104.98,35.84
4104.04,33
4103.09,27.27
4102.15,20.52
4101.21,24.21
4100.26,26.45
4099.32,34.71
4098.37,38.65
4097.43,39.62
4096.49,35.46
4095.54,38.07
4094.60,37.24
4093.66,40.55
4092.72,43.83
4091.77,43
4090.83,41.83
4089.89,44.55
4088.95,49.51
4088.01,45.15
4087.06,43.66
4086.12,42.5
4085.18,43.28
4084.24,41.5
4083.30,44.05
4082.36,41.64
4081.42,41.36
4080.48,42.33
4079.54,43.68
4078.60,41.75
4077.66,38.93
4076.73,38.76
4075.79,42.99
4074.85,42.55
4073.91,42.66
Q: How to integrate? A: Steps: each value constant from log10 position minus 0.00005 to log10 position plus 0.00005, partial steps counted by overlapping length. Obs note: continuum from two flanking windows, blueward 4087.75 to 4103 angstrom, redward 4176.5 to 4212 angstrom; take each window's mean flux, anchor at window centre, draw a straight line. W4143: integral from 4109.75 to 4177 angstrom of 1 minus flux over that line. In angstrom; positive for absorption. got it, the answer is -3.7 angstrom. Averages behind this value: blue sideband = 37.4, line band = 41.7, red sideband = 41.8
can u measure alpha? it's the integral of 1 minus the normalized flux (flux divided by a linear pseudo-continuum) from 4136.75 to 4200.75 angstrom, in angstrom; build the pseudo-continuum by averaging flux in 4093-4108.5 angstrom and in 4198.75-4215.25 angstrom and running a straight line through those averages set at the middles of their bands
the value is -4.40 angstrom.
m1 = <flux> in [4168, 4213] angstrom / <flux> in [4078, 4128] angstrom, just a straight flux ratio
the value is 1.0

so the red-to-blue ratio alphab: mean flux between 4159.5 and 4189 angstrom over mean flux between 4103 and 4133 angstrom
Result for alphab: 1.0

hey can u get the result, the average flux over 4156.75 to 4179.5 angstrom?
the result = 42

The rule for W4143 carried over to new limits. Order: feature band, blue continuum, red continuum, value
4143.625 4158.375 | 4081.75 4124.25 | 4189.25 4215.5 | -0.55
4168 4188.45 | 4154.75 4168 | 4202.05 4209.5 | 0.57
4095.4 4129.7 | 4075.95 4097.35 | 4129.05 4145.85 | 2.45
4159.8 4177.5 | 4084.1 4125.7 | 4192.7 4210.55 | -0.40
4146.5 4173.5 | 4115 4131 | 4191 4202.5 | -0.24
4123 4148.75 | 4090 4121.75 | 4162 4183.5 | -1.34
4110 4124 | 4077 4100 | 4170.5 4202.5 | 0.06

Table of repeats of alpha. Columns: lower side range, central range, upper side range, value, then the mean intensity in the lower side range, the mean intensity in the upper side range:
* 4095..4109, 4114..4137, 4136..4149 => -2.0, 33.6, 41.7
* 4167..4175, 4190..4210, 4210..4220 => -0.7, 40.6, 40.5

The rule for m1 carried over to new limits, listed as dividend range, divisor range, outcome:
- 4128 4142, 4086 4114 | 1.08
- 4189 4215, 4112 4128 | 1.00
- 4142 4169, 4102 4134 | 1.06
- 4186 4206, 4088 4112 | 1.13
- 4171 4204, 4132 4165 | 0.99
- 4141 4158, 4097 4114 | 1.18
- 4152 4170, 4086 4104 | 1.12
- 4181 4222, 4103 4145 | 1.02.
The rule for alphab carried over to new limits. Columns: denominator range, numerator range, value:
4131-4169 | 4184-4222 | 0.99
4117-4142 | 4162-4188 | 1.00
